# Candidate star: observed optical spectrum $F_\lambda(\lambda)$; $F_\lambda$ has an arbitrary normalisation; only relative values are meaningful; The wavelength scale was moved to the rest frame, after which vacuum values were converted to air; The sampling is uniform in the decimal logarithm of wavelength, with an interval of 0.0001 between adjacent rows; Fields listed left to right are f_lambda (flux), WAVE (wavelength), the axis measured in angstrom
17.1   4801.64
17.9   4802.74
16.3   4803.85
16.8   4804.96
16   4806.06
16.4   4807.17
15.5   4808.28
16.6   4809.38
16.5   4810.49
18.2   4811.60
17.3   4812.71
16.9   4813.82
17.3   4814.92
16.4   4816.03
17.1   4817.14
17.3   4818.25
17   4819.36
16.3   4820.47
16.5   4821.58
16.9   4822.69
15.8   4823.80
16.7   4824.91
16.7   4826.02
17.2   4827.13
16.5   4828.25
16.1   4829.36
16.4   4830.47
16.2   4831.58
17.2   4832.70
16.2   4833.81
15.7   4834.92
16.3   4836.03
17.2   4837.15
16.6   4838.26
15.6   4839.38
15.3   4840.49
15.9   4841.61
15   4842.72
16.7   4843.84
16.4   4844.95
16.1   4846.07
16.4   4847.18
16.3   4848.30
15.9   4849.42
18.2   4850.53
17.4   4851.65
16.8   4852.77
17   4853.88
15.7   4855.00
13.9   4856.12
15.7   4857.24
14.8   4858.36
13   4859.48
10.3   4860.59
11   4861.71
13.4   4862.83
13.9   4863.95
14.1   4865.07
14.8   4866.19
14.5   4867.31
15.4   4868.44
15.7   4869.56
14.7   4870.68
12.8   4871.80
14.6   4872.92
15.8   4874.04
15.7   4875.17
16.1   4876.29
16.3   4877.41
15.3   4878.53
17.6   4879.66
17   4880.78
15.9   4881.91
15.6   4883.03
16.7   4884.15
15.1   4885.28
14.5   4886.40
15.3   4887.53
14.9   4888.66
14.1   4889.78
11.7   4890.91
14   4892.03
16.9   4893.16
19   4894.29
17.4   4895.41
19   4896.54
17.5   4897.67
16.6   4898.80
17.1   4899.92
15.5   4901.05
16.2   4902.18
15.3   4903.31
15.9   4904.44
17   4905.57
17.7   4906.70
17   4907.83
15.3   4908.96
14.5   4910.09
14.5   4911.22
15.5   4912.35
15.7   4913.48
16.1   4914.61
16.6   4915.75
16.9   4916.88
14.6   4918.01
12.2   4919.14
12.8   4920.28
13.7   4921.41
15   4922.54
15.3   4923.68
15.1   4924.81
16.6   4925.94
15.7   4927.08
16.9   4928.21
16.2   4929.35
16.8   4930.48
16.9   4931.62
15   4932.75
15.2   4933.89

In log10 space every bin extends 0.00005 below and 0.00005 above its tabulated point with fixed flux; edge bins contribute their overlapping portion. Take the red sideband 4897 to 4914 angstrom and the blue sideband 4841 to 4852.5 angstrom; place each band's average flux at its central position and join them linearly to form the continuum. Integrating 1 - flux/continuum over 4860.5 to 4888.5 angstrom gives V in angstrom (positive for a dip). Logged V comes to 2.25 angstrom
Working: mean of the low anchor 16.4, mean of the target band 15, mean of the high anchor 16.1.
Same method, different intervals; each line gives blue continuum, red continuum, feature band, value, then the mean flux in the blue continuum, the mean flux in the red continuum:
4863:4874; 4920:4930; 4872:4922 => -2.6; 14.5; 15.4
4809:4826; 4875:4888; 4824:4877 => 2.8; 16.9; 15.9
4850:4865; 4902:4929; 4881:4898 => -0.8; 14.7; 15.5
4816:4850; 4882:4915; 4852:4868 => 1.9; 16.4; 15.9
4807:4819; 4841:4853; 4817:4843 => 0.4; 16.9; 16.4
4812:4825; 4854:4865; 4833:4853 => -1.9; 16.8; 13.7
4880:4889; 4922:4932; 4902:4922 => 0.6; 15.7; 16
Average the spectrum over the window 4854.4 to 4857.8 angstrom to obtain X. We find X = 15.1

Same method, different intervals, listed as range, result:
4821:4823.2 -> 16.7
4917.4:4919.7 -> 13.5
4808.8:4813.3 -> 17.1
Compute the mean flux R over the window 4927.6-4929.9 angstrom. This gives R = 16.5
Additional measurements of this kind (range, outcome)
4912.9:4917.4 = 16.3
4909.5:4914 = 15.1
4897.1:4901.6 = 16.7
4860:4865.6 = 12.6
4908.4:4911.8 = 14.8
